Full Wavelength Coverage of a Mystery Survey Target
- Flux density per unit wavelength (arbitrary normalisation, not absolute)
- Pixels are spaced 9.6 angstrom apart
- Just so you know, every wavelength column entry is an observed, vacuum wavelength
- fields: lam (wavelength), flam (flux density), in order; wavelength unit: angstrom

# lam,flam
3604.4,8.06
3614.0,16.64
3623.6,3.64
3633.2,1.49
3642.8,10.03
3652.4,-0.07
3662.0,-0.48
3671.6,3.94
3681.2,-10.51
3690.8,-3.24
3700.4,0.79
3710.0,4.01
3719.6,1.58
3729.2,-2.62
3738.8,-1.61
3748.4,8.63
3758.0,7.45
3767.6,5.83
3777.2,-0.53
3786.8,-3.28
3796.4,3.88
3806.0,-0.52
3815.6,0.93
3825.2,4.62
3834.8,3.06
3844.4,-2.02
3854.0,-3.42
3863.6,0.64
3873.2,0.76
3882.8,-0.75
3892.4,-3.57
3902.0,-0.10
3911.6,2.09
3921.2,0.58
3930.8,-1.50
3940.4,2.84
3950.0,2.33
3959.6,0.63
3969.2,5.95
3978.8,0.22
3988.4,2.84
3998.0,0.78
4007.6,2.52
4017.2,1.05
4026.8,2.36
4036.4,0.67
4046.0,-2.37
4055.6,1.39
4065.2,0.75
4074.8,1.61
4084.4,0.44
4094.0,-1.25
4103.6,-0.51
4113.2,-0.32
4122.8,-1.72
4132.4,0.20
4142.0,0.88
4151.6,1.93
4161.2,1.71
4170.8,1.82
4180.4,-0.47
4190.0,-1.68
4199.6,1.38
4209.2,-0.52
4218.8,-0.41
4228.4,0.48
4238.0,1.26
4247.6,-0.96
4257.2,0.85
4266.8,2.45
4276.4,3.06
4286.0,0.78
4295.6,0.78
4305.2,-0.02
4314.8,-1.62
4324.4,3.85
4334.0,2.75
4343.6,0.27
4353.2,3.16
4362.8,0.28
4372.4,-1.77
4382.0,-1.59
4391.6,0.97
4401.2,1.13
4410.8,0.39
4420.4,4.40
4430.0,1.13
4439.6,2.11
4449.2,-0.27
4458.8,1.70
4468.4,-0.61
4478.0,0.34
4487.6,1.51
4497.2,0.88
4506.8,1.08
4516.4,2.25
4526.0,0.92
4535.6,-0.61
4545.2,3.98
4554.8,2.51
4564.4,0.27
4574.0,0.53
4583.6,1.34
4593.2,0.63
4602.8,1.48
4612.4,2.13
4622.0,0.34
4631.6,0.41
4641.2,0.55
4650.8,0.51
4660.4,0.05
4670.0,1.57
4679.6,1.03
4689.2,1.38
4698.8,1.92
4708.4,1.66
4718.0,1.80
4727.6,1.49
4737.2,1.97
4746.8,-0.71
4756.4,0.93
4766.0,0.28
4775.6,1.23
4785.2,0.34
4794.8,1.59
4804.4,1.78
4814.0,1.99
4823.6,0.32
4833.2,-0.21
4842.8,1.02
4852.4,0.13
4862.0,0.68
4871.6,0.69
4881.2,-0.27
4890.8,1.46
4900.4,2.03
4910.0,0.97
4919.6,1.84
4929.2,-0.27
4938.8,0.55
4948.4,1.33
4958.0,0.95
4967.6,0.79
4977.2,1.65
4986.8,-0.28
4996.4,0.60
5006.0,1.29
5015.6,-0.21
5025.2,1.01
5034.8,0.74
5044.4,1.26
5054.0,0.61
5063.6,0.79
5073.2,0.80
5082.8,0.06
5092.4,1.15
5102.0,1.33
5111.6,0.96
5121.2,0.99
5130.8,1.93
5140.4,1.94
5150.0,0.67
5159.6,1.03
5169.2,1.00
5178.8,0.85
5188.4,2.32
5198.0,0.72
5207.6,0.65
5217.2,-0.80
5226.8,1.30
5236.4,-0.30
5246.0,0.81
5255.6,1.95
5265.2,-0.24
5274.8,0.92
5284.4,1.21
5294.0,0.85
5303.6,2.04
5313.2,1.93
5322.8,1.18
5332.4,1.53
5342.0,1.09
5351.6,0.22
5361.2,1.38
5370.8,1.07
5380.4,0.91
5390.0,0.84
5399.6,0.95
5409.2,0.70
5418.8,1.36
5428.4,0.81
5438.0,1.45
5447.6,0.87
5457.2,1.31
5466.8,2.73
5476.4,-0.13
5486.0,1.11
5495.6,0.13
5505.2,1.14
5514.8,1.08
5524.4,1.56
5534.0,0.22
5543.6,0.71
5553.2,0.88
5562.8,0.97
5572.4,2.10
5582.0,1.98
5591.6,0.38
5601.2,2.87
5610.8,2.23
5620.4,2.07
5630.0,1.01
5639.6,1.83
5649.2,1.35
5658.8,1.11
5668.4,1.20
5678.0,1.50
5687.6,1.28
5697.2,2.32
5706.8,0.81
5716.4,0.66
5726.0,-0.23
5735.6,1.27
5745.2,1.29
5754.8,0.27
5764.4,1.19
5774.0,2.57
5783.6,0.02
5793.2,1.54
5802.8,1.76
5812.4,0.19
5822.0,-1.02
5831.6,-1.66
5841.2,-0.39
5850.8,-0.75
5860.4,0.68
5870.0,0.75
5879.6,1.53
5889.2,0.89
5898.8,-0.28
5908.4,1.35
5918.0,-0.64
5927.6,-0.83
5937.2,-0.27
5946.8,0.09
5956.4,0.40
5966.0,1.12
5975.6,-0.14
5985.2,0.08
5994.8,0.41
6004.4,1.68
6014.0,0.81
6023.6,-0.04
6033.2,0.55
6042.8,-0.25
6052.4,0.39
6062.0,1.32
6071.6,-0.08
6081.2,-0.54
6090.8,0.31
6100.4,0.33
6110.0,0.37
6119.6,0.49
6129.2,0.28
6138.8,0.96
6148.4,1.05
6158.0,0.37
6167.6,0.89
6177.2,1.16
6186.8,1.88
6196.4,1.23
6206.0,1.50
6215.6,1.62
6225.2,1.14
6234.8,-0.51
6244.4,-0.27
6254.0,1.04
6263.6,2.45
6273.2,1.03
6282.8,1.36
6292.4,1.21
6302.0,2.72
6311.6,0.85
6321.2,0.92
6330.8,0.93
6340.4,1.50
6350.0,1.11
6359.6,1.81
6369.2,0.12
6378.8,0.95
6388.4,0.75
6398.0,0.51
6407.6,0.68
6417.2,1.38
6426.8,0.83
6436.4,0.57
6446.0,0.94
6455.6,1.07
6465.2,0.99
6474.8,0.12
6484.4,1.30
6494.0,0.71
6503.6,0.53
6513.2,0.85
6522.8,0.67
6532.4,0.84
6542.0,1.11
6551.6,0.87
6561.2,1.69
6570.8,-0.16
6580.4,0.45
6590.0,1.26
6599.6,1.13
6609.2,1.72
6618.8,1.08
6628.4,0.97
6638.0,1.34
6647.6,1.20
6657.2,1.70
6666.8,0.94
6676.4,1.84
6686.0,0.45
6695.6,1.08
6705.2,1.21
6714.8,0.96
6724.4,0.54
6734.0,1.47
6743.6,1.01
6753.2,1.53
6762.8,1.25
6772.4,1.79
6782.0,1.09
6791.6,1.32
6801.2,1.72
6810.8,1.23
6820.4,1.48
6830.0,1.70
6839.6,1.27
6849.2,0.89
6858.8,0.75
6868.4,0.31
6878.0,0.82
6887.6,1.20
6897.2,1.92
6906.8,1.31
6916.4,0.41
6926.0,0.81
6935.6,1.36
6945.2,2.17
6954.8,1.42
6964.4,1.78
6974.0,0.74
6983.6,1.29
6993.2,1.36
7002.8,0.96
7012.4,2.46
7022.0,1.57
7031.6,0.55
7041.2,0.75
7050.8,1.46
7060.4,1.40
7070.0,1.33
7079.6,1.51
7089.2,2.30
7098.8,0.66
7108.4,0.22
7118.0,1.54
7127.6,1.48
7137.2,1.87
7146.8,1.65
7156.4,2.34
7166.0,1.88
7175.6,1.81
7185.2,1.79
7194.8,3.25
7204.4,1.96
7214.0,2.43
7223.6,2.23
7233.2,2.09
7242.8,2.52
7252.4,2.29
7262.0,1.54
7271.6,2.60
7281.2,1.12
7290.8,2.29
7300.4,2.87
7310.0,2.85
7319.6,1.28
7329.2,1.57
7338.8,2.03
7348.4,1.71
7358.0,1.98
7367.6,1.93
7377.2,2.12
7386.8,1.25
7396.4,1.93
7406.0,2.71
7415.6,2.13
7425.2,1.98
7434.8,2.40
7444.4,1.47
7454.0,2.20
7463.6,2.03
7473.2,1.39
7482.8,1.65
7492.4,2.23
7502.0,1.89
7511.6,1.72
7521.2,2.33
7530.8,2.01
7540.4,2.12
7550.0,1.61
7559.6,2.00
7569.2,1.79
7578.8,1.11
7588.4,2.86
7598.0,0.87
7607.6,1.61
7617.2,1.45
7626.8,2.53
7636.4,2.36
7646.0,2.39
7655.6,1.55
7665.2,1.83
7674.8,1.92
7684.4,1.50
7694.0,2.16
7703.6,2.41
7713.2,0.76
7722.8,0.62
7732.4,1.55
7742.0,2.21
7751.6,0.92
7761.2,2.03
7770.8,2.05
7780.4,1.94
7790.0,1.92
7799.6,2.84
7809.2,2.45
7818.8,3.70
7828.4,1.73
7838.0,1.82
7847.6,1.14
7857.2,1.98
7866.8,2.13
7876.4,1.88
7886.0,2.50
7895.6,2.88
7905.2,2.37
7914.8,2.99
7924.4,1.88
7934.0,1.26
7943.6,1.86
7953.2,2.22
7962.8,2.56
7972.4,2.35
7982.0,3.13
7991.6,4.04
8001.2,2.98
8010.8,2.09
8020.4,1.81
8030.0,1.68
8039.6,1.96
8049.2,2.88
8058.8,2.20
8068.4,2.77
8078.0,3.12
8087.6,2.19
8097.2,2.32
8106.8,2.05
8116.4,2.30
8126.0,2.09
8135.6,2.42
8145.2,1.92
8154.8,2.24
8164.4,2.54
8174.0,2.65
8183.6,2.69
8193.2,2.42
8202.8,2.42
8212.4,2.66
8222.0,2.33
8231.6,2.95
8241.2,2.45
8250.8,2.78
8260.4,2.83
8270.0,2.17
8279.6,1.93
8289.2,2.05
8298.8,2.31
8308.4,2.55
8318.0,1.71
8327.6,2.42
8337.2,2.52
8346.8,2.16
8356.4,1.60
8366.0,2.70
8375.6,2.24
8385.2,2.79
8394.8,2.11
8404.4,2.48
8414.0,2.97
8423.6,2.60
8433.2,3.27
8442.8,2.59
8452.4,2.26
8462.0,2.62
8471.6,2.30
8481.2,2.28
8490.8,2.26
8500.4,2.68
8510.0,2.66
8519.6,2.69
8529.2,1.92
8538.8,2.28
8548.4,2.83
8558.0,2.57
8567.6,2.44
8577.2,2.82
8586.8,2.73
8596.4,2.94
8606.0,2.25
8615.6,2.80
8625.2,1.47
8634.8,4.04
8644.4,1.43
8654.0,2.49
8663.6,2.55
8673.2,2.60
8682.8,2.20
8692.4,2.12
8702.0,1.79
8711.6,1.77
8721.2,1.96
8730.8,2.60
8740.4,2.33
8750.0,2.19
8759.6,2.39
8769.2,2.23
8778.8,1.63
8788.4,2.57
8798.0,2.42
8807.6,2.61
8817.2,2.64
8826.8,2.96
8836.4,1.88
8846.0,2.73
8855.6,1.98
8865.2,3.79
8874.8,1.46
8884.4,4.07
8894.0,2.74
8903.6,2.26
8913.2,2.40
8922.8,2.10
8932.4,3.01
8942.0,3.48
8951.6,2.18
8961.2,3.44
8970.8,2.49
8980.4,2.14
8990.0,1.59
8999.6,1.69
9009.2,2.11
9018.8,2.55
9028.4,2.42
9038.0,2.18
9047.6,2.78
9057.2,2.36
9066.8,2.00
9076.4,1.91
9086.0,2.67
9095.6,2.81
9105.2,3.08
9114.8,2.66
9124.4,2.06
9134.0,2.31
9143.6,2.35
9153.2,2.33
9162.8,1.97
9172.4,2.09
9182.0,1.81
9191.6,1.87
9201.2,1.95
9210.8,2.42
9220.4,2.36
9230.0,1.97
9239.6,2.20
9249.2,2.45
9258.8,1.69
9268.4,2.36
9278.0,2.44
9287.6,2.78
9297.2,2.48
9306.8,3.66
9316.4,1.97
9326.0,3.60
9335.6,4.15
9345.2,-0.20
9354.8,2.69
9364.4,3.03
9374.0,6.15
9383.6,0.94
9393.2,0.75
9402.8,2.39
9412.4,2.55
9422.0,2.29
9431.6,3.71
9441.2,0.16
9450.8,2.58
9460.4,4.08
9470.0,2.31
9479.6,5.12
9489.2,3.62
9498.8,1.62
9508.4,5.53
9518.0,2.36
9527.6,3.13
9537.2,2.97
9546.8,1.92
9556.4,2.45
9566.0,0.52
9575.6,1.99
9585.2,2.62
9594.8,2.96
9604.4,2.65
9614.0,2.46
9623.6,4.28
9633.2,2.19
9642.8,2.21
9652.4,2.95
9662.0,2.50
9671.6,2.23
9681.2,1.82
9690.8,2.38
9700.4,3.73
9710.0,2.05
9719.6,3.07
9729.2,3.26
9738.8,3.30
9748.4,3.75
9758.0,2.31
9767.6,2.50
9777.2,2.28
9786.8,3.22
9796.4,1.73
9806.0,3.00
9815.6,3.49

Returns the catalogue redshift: 0.79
